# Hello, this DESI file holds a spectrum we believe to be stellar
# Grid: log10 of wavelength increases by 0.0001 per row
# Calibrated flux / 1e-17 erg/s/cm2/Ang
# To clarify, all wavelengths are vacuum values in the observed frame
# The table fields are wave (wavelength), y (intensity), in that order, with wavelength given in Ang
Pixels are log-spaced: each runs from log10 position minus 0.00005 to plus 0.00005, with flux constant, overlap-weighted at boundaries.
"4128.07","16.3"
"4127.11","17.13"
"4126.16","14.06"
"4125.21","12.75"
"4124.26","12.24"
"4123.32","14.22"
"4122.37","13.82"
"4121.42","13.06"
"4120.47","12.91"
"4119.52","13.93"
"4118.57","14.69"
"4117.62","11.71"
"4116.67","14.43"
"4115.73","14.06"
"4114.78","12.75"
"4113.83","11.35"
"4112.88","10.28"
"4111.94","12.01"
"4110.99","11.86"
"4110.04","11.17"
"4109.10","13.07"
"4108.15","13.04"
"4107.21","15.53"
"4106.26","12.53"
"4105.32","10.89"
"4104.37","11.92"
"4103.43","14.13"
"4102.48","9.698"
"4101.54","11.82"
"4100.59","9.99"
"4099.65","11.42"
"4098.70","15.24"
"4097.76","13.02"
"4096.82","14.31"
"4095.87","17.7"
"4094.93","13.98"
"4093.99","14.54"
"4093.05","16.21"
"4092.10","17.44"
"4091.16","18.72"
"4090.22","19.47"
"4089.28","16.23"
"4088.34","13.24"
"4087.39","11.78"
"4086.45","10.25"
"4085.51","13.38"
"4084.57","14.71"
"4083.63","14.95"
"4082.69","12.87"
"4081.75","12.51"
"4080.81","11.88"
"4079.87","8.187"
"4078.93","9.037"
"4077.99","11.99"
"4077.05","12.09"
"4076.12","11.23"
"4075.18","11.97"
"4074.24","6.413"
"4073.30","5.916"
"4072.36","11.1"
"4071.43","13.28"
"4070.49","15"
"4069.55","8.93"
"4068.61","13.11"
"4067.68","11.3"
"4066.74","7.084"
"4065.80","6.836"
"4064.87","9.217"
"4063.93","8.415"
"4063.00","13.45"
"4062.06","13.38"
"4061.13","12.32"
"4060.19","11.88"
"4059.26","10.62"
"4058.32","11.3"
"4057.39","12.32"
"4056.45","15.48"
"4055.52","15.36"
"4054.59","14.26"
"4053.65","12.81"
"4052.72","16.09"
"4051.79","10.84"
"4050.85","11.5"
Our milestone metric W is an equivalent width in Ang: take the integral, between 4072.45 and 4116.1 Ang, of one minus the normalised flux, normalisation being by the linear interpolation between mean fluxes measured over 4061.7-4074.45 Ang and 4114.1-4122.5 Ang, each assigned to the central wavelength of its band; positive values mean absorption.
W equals -3.1 Ang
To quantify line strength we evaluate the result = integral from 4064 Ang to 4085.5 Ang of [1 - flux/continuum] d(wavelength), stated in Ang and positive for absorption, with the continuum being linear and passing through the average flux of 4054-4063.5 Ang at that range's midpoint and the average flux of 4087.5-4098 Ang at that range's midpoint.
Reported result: 5.19 Ang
